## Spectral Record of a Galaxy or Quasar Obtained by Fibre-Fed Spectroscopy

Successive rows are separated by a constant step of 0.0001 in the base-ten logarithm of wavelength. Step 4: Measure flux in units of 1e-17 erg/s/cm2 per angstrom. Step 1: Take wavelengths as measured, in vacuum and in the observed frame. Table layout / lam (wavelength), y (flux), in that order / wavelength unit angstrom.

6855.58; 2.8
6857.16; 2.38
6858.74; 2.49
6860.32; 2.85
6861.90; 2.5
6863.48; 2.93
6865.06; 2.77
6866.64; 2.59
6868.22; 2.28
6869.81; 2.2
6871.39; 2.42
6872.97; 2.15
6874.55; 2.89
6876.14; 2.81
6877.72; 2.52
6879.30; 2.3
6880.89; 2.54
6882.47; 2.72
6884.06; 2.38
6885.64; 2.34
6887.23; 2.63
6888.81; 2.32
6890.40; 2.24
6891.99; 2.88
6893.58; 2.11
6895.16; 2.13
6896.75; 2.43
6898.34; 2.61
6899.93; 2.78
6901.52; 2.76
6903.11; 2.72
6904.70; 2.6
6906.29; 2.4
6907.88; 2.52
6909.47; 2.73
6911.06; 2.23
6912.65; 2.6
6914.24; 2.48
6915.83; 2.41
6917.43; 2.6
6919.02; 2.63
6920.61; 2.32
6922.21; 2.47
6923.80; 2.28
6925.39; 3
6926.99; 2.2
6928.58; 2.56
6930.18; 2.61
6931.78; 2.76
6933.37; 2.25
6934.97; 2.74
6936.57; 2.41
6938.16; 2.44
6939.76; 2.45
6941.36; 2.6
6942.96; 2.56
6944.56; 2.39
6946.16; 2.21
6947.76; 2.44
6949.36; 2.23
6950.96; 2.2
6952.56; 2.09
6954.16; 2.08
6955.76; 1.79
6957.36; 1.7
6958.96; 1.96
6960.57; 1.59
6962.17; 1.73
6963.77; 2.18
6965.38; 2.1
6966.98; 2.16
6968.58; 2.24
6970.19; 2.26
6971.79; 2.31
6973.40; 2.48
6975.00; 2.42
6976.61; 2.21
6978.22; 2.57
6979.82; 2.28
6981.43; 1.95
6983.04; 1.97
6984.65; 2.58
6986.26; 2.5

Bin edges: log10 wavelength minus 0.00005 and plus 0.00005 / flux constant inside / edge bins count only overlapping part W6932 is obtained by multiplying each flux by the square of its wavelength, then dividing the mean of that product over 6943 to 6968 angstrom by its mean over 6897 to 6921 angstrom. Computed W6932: 0.82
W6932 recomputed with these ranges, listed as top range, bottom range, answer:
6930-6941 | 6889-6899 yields 1.07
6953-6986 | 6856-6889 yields 0.87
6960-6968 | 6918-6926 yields 0.79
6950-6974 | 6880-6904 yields 0.84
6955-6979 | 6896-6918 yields 0.84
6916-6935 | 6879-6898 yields 1.05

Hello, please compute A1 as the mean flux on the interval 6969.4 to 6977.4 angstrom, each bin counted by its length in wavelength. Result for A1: 2.34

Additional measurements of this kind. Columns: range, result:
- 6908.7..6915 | 2.51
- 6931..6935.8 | 2.58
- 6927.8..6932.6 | 2.64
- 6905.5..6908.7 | 2.46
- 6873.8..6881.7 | 2.61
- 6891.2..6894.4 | 2.49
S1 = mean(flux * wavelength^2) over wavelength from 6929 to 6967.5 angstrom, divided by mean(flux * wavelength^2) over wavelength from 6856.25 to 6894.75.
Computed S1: 0.91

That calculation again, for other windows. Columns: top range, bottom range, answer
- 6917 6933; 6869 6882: 1.04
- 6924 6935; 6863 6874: 1.05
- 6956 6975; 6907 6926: 0.83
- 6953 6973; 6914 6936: 0.81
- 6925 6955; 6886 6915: 0.98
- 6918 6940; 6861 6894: 1.02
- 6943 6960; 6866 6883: 0.87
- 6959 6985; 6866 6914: 0.89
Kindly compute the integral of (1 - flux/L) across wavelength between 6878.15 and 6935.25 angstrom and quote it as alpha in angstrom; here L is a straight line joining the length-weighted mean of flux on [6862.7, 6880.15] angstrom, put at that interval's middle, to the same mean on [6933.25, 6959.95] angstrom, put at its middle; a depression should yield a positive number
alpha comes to -2.4 angstrom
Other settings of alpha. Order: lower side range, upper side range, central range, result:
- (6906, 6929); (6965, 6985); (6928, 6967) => 2.2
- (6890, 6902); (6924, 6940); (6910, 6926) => 0.1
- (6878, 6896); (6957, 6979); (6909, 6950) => -3.7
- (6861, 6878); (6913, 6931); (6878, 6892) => 0.4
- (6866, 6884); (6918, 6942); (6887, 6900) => 0.3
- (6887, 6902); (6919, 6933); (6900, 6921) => -0.4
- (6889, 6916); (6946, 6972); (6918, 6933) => -1.3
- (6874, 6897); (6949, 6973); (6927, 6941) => -2.0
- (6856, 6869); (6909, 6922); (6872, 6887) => 0.3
